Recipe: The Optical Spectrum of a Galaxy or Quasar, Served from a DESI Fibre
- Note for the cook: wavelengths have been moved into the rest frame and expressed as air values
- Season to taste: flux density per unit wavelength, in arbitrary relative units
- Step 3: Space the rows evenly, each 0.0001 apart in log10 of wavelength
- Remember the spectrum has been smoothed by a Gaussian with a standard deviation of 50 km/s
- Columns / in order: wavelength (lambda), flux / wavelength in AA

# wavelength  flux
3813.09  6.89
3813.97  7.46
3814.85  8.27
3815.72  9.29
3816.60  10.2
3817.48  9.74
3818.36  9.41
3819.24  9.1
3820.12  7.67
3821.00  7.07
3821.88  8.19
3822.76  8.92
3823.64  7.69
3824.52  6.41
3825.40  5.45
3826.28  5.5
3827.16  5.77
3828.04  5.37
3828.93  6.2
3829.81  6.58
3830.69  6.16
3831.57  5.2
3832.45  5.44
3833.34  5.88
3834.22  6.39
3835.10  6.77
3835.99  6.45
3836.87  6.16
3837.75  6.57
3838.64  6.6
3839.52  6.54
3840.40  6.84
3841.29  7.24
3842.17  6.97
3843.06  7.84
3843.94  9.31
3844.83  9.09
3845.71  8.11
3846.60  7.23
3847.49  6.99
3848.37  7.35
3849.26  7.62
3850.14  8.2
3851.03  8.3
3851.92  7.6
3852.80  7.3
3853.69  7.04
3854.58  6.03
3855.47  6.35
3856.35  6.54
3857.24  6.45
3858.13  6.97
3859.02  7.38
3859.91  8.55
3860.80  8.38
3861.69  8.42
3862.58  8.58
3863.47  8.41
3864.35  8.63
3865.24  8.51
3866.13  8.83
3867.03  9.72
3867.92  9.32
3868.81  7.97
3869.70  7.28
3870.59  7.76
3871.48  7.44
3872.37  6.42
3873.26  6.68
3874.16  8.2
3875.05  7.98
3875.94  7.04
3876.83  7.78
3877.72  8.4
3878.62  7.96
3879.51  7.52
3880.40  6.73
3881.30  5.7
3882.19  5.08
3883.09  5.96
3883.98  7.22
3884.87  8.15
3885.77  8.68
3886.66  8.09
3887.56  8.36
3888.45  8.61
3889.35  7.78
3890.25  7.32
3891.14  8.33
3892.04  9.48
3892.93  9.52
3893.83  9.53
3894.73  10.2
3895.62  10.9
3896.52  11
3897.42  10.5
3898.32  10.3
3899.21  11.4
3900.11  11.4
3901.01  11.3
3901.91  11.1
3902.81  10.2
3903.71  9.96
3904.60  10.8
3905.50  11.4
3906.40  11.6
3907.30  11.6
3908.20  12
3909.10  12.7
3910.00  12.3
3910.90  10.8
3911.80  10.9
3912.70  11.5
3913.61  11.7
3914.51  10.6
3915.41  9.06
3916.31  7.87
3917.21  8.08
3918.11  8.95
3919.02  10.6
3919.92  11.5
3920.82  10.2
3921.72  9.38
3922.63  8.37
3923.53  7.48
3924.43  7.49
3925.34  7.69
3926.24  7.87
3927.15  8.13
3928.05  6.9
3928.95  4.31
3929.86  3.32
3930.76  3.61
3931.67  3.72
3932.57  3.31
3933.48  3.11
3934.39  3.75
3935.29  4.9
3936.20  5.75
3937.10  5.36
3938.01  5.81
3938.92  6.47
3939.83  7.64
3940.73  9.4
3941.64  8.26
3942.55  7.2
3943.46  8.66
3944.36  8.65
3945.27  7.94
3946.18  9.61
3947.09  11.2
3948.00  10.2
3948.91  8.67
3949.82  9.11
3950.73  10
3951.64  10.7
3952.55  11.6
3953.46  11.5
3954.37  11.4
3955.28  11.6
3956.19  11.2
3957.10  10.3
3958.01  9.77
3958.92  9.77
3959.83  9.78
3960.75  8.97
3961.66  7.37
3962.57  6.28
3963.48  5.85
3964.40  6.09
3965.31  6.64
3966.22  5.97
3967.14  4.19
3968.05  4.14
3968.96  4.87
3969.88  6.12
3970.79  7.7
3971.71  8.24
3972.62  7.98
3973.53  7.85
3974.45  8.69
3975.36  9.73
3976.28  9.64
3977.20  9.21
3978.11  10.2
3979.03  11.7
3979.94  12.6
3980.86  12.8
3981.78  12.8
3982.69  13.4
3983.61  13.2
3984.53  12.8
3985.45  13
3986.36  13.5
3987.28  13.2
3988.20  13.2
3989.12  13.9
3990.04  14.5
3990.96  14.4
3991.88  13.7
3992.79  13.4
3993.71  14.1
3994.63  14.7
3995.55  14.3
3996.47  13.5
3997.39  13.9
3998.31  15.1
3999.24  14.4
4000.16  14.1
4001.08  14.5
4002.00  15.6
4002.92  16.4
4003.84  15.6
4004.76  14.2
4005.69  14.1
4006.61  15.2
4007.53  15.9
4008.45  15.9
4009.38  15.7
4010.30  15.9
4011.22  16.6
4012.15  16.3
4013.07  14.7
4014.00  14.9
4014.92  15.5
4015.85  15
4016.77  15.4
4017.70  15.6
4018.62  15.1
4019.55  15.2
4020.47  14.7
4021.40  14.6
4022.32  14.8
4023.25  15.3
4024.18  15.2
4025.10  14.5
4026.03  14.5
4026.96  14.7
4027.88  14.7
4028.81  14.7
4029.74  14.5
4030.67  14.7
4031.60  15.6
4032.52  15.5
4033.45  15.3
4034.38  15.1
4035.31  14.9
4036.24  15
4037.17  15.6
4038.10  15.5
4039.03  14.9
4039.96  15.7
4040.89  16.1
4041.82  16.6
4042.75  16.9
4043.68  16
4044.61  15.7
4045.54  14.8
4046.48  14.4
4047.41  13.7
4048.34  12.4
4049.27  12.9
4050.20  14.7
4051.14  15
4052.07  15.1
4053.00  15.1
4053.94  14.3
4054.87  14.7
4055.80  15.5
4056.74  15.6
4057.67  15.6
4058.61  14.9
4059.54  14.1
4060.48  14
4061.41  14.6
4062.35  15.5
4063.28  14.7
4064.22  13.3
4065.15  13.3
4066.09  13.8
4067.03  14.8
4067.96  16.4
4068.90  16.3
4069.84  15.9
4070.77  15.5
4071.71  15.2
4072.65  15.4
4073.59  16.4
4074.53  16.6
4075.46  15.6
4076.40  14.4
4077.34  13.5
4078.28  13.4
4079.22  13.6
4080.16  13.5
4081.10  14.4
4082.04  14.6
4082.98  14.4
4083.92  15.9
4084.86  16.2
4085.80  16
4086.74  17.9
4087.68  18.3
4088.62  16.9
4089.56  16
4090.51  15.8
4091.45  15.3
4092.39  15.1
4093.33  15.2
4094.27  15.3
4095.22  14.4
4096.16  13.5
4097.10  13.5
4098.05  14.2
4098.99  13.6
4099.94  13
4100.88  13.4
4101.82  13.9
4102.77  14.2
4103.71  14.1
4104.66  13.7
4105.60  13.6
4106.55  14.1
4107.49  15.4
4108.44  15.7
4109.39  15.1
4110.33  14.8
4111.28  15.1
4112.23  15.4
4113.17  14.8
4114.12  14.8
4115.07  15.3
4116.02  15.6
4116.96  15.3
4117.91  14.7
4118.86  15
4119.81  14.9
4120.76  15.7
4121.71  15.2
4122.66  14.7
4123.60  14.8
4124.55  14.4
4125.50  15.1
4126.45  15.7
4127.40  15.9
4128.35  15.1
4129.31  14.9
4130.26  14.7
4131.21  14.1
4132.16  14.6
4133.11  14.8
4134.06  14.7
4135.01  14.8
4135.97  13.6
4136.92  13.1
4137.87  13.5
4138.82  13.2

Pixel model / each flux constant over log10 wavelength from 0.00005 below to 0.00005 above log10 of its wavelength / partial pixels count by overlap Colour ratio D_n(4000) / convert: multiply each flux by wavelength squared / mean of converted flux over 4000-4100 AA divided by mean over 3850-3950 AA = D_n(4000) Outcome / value 1.95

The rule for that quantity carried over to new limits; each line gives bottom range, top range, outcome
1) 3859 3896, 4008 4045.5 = 2.05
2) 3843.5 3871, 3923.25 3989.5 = 1.15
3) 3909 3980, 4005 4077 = 1.91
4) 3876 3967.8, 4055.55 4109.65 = 1.88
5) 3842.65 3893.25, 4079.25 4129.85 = 2.17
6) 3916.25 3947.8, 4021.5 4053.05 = 2.19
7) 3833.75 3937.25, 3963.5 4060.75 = 1.77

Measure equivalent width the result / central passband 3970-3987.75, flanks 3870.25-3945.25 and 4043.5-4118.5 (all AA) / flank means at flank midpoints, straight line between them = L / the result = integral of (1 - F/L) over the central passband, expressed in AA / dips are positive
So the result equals 0.3 AA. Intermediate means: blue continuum 8.39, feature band 10.9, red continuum 14.9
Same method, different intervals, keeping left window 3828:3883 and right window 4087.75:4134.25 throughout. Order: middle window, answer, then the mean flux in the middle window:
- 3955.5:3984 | 5.0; 8.82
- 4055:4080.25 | -2.5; 14.9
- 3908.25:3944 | 5.6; 7.86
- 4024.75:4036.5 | -2.3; 14.9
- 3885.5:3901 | -2.1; 9.56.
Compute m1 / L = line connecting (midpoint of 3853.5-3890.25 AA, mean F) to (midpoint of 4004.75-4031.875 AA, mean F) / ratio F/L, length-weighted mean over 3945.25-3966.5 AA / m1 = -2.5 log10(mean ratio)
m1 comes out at 0.27 mag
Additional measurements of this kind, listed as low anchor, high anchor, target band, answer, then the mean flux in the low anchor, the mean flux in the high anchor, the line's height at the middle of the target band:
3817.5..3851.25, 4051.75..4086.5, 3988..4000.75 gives -0.14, 7.09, 14.9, 12.4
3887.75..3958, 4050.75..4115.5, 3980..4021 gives -0.22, 9.02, 14.9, 11.9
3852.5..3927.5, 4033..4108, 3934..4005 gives 0.13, 8.86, 14.9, 11.5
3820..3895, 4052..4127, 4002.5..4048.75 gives -0.18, 7.43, 14.9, 12.9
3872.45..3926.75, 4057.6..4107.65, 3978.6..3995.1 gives -0.13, 9.26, 14.8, 11.9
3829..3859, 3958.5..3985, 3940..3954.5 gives -0.13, 6.97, 8.78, 8.43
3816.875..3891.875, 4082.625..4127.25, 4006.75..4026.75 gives -0.23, 7.42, 15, 12.3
